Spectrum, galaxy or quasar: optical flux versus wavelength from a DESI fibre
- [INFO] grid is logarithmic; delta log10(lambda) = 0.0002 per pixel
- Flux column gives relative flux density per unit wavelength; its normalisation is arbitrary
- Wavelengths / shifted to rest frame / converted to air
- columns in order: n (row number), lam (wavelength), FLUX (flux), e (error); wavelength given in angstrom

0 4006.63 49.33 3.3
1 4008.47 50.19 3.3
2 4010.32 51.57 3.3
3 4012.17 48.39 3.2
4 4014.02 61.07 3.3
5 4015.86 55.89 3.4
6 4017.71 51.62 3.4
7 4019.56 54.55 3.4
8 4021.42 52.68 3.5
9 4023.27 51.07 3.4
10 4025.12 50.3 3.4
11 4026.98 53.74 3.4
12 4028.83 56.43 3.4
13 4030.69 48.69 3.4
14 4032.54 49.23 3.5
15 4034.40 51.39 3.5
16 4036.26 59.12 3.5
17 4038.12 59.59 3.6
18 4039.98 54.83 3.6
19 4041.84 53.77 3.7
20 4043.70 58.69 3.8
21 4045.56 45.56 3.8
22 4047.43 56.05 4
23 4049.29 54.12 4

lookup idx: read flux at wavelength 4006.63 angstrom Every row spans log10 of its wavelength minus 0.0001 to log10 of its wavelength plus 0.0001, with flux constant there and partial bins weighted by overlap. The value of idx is 49.33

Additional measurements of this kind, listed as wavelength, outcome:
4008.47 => 50.19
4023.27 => 51.07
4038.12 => 59.59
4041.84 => 53.77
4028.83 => 56.43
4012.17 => 48.39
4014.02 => 61.07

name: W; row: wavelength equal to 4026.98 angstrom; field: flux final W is 53.74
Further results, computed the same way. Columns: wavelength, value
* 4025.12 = 50.3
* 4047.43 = 56.05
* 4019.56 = 54.55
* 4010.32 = 51.57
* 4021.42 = 52.68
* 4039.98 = 54.83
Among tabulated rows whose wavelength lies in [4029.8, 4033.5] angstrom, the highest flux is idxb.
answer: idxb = 49.23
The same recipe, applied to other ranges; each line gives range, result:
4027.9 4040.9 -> 59.59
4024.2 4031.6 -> 56.43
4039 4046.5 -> 58.69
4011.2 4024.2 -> 61.07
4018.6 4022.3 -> 54.55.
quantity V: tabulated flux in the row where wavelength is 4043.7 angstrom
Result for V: 58.69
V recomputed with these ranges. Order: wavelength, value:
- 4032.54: 49.23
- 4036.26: 59.12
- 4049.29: 54.12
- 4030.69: 48.69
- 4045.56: 45.56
